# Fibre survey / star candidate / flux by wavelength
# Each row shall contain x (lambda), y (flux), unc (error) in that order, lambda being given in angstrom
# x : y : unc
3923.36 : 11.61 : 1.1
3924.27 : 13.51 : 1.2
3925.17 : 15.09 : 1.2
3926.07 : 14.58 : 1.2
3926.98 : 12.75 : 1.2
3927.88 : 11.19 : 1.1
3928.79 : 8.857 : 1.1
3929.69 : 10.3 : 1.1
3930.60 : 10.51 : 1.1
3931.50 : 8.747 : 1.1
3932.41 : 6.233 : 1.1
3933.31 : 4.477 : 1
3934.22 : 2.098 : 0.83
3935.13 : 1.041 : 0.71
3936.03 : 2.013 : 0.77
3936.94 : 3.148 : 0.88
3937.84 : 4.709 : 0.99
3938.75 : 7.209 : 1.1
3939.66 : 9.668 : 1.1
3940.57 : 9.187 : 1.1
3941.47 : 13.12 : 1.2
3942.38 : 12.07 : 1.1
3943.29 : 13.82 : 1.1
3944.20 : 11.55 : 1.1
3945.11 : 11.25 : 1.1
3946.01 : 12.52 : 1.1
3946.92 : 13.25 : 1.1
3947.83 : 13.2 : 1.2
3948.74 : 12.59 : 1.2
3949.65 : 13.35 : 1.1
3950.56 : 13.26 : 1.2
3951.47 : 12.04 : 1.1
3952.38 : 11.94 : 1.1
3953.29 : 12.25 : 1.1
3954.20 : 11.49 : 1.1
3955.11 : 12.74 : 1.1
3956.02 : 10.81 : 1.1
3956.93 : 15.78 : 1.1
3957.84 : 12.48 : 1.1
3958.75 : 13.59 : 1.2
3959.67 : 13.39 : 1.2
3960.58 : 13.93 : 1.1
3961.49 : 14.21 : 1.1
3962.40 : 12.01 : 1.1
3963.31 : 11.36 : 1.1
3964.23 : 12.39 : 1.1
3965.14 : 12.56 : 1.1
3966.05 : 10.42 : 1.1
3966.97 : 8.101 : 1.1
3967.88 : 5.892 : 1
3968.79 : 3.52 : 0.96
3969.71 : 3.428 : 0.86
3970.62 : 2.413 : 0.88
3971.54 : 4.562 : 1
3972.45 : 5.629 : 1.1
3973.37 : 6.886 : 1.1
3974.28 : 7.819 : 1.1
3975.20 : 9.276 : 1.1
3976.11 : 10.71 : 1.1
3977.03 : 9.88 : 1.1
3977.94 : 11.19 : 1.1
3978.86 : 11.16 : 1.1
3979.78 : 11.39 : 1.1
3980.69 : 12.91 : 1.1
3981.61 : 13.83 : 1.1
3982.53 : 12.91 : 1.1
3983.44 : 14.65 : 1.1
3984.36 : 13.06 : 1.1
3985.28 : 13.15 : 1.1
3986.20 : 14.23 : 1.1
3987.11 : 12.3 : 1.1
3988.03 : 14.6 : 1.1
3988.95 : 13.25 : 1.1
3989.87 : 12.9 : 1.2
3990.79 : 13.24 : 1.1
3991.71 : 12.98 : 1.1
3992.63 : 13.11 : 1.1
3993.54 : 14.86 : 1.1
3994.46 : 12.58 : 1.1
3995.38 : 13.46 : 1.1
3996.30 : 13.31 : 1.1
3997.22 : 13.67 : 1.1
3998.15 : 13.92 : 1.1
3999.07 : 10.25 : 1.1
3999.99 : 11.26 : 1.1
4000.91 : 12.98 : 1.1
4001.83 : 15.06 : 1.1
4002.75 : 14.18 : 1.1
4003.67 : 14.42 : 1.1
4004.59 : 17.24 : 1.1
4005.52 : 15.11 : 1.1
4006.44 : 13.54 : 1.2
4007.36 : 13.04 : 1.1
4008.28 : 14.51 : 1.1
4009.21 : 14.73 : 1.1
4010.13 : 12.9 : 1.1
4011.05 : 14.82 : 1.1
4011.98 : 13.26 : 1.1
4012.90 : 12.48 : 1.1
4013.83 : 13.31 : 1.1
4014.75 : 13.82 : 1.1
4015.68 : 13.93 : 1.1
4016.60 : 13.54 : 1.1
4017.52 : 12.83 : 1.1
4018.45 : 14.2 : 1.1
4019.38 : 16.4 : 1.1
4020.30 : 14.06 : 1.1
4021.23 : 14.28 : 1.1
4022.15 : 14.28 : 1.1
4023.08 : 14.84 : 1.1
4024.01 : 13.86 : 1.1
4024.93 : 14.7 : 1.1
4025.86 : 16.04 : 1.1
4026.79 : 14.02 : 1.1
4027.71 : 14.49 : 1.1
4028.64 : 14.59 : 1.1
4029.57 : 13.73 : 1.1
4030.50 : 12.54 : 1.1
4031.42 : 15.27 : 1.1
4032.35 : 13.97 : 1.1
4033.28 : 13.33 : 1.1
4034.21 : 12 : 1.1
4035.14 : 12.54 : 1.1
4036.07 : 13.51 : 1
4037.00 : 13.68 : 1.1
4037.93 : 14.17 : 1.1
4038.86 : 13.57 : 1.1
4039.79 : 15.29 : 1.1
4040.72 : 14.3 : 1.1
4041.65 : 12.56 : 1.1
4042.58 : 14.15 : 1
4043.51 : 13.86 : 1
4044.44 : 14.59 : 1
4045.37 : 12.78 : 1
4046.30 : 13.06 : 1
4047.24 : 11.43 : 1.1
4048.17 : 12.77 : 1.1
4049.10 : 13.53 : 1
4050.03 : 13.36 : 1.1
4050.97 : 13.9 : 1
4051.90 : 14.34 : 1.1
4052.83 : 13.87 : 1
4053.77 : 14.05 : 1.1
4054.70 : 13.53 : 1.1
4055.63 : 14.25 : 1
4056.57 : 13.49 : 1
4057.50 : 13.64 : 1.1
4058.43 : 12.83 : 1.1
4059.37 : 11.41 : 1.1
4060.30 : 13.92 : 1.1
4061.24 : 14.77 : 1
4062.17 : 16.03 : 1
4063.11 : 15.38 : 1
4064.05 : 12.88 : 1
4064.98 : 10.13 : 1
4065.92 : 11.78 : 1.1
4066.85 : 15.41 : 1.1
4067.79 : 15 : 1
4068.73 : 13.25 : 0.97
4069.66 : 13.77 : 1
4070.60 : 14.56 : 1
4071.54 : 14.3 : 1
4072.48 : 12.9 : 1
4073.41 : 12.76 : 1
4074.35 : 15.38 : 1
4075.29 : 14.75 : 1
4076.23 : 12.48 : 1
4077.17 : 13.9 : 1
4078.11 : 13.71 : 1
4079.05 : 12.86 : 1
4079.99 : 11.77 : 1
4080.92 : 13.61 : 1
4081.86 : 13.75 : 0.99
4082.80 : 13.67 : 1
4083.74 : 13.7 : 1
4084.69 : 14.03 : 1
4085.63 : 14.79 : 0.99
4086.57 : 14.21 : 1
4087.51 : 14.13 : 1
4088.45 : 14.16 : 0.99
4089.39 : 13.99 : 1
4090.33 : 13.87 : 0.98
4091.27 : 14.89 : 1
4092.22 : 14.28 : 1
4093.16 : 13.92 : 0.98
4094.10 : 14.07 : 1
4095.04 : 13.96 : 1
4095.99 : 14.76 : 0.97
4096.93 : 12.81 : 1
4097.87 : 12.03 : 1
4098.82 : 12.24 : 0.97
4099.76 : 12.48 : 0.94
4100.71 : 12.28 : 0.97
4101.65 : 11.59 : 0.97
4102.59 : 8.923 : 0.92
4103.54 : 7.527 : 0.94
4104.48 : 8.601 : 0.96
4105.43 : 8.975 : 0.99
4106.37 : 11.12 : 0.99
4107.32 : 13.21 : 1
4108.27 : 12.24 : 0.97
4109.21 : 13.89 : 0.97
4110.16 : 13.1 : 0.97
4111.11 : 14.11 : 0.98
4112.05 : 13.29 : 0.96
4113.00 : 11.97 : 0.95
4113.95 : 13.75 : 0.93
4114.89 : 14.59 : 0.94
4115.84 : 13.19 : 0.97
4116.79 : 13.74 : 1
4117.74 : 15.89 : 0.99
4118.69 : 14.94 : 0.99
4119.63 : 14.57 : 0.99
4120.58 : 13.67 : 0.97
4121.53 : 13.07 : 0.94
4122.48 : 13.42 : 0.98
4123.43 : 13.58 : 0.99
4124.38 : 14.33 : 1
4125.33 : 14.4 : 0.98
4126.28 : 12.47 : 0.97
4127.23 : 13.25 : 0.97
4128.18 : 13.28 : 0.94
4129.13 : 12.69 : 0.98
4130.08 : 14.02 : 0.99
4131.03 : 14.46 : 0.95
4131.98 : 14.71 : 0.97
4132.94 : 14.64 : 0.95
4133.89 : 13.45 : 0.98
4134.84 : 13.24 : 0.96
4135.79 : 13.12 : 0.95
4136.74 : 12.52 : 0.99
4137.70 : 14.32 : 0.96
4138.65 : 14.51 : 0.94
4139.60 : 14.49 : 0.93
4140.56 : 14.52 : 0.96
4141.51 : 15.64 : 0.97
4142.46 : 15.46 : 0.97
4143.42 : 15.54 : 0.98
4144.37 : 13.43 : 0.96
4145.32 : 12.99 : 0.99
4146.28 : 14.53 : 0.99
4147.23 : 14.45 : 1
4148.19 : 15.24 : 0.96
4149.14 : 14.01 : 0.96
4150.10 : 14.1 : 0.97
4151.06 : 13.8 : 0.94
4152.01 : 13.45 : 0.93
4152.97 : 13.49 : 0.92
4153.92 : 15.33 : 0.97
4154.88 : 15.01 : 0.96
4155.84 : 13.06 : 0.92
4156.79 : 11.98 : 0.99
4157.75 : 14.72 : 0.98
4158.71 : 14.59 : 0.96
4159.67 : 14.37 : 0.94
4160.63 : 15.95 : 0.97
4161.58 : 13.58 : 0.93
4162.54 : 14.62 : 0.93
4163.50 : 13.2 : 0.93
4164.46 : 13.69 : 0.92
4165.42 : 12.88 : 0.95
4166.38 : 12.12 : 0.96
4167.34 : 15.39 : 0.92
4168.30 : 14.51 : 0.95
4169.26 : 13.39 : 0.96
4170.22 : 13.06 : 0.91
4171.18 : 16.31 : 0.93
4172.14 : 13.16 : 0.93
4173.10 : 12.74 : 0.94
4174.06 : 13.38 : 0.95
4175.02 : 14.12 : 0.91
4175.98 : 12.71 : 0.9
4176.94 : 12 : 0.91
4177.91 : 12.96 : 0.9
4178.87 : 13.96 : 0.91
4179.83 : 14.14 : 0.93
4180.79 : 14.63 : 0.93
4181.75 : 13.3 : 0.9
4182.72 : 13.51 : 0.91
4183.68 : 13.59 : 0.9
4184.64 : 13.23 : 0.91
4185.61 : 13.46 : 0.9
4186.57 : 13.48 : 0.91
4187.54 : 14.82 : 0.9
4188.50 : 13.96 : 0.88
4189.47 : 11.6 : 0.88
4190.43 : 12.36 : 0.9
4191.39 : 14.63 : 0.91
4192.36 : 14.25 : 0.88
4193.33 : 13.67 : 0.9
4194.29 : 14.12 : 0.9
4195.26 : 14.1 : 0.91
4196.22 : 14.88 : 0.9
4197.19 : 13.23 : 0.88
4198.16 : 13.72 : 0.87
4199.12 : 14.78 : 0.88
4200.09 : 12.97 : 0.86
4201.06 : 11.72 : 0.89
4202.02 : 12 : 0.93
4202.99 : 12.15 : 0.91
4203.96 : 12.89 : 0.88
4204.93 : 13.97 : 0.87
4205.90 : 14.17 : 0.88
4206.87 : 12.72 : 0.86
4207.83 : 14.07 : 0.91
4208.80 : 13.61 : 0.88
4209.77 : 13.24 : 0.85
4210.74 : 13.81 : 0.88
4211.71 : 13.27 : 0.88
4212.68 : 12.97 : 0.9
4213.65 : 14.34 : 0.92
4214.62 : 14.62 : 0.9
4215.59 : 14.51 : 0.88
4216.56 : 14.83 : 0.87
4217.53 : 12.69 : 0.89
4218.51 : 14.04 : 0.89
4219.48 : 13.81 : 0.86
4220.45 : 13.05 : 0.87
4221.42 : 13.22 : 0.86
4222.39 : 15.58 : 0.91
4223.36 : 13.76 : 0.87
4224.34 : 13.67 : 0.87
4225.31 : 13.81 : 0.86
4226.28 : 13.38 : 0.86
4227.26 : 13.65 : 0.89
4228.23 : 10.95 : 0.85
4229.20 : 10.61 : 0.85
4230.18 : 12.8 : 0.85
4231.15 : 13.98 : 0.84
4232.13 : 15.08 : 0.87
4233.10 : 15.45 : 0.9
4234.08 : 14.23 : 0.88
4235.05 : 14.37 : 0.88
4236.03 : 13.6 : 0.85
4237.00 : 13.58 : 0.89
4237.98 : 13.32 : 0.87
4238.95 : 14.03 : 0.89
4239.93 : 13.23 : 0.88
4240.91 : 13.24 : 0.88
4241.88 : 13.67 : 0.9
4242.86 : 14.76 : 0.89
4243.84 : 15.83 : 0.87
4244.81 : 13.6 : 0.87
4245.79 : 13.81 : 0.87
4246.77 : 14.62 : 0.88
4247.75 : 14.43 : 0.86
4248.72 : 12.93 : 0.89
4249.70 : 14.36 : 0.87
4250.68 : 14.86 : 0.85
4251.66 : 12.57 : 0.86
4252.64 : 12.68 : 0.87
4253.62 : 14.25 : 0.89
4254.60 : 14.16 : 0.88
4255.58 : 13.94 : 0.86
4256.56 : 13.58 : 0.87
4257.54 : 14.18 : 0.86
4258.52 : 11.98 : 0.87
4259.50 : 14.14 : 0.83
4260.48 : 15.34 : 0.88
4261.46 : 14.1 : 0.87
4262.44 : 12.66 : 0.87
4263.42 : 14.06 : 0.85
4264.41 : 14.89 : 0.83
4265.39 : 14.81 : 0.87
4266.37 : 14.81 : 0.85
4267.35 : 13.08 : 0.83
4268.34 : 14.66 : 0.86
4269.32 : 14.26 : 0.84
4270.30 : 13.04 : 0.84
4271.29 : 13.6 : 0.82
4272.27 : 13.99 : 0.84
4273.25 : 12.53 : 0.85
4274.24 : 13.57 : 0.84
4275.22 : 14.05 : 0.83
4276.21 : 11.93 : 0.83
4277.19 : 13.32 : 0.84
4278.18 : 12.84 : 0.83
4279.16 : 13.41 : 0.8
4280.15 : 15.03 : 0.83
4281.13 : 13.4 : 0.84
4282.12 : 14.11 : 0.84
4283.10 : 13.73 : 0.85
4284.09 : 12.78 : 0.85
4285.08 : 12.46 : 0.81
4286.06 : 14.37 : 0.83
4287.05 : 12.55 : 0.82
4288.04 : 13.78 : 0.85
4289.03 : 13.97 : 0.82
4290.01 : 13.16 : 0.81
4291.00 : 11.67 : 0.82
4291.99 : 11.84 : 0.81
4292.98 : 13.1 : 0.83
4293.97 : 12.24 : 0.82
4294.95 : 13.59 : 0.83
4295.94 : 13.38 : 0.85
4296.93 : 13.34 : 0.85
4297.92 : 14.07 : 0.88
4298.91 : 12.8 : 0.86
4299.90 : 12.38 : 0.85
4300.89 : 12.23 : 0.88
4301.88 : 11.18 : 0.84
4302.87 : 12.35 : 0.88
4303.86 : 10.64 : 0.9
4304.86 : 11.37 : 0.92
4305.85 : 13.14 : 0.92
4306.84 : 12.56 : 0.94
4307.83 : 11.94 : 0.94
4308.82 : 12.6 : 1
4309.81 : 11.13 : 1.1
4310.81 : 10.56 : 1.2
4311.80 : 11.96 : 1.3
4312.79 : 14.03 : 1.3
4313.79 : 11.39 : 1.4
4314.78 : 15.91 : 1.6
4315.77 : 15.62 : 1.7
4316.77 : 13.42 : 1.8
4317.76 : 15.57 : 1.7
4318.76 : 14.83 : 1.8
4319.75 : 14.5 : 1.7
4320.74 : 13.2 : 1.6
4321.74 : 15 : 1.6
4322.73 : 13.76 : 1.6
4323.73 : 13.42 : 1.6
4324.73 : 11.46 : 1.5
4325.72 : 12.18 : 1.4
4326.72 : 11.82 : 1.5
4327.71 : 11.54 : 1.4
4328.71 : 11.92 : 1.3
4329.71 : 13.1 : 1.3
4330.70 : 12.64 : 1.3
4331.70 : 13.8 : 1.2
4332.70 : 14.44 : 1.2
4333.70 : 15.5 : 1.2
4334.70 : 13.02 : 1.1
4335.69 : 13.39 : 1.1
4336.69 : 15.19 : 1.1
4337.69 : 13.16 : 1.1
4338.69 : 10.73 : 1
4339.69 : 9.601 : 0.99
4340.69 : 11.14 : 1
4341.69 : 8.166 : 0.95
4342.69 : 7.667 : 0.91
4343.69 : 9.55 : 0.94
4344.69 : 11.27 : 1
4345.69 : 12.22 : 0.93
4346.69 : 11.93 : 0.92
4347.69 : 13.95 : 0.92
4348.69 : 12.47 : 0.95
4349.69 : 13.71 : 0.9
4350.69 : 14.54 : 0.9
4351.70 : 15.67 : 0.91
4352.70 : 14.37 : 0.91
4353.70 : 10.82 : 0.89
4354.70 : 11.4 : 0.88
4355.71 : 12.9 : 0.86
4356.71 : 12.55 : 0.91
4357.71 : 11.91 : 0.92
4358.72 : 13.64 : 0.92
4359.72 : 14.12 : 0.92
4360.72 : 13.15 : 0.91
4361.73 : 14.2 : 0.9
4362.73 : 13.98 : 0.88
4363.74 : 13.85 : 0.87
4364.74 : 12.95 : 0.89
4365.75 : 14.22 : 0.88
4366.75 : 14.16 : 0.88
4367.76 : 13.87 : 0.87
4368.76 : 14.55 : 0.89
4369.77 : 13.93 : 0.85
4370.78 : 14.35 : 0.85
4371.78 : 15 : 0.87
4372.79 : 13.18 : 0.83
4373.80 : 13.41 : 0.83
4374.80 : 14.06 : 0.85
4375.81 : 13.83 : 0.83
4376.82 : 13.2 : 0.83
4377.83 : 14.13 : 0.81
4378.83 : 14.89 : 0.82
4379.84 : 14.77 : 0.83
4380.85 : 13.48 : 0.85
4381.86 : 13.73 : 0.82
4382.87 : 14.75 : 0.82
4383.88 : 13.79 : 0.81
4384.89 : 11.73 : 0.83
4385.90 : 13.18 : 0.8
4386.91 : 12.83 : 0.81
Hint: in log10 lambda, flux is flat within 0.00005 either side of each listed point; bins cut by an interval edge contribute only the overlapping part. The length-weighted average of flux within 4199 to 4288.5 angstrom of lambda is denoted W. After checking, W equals 13.7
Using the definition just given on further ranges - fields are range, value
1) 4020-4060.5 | 13.7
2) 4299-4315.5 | 12.3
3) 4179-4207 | 13.5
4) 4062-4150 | 13.5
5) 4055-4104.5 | 13.4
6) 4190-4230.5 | 13.5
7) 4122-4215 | 13.8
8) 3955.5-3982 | 10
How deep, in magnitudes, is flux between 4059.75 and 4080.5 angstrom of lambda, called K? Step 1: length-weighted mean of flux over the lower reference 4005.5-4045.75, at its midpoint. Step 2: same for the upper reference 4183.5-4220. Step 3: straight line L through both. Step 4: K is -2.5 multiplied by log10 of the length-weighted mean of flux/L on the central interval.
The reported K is 0.01 mag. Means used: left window 13.9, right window 13.6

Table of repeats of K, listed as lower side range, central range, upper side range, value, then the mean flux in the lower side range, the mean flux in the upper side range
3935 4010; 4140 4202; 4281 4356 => -0.136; 11.5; 12.8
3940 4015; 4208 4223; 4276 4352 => -0.102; 12.1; 12.8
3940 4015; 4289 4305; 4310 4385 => 0.041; 12.1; 13.2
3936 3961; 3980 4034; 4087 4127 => -0.147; 11.5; 13.1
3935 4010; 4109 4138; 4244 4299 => -0.097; 11.5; 13.6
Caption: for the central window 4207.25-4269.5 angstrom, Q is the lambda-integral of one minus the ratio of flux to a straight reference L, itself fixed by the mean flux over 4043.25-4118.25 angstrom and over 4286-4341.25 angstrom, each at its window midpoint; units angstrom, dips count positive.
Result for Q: -3.9 angstrom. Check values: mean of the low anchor 13.3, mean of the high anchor 12.9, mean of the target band 13.8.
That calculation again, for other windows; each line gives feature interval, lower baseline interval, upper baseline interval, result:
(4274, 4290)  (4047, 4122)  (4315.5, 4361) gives -0.6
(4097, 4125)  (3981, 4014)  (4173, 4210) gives 1.8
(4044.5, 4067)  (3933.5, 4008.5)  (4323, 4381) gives -3.5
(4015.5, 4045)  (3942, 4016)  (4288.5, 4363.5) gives -4.4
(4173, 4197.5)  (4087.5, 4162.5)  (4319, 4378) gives -0.3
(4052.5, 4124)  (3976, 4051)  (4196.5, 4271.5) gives 1.4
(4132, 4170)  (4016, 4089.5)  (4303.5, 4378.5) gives -1.6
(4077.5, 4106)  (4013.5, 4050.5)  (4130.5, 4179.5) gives 2.2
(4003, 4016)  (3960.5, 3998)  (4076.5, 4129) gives -2.8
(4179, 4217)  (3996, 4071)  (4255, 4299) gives -0.1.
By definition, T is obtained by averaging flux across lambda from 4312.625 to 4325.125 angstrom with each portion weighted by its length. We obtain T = 14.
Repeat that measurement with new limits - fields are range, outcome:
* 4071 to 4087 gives 13.7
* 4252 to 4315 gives 13.2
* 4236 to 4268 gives 13.9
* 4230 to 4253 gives 14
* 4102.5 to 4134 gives 13.1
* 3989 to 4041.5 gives 13.8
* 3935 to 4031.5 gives 12.1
